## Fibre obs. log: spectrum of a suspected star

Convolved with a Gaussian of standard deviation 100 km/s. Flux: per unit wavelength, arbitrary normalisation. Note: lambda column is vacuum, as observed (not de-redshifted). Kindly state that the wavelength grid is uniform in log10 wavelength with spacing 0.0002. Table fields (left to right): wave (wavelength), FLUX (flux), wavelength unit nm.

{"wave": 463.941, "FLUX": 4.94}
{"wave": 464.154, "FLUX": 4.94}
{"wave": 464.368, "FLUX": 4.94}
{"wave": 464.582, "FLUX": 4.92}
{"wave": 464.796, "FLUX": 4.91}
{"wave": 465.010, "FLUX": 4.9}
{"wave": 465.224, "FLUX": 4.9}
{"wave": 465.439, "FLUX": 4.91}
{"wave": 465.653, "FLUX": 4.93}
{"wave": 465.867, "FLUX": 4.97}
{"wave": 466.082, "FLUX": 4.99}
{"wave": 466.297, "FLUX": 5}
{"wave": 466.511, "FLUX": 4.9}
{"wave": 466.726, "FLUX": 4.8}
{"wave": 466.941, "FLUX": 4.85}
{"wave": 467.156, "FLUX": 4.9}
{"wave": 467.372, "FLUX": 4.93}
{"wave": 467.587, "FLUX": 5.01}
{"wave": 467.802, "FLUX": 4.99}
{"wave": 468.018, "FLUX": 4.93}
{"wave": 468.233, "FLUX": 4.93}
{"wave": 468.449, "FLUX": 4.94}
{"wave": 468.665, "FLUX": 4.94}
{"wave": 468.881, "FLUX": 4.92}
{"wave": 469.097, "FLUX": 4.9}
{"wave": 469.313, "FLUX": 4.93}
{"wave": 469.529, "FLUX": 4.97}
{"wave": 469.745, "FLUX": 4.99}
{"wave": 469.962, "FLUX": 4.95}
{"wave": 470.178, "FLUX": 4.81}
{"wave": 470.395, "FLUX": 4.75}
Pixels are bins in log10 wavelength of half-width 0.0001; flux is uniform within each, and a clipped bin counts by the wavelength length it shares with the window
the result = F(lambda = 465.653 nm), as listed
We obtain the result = 4.93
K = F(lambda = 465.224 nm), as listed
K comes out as 4.9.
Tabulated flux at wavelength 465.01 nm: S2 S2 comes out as 4.9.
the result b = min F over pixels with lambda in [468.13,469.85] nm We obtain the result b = 4.9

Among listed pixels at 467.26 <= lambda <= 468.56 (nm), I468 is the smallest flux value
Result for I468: 4.93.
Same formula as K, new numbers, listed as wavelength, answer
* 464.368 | 4.94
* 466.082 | 4.99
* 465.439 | 4.91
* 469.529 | 4.97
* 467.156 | 4.9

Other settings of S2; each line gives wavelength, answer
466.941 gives 4.85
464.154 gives 4.94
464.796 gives 4.91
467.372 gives 4.93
